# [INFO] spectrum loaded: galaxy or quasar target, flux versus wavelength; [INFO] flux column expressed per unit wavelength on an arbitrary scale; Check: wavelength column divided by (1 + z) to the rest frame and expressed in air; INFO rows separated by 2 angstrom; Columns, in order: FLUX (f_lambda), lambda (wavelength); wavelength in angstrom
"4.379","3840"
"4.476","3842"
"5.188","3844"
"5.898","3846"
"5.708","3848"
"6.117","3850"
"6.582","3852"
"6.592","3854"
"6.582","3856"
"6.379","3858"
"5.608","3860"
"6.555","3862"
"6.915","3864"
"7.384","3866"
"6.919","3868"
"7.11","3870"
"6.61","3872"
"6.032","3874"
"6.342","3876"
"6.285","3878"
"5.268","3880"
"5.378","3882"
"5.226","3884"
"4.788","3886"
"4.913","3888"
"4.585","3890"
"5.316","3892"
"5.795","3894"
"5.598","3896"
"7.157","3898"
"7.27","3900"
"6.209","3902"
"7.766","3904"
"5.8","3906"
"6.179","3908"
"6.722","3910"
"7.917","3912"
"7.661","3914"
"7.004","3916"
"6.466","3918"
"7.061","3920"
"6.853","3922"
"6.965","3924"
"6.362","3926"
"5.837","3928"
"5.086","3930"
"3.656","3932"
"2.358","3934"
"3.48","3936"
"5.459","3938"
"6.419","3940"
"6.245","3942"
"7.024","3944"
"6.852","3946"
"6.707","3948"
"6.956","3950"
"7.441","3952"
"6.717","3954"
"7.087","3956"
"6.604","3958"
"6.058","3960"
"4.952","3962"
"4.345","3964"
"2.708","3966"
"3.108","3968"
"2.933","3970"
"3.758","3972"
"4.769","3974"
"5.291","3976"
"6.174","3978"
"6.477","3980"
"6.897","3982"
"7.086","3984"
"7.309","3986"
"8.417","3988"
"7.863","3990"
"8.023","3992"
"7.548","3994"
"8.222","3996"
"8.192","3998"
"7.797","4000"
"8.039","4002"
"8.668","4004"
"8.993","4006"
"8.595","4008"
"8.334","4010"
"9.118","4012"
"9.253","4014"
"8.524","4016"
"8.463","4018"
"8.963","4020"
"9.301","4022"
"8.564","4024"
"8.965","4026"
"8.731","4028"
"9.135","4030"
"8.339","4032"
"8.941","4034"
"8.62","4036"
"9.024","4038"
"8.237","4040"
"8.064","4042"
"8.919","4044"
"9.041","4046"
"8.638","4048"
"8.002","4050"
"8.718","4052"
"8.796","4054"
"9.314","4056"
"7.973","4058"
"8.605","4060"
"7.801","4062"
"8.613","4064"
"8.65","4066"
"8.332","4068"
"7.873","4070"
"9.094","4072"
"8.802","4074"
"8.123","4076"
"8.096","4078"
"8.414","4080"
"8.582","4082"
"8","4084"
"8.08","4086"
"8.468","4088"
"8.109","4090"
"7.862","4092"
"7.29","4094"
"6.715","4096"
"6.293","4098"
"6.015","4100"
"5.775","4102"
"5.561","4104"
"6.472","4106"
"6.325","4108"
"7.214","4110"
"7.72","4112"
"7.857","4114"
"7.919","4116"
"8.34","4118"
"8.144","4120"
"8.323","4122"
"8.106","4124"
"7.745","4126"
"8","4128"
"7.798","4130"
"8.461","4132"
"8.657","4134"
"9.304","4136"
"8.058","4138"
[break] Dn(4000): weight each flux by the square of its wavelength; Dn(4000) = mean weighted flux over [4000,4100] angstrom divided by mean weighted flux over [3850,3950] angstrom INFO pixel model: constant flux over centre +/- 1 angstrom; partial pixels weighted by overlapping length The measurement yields 1.47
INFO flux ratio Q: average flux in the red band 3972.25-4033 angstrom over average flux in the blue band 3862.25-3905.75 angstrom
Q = 1.3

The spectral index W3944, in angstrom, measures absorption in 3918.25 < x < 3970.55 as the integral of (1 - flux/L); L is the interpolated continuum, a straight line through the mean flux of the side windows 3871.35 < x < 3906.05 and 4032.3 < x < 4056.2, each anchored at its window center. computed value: 9.4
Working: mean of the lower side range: 5.9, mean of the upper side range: 8.66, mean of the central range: 5.62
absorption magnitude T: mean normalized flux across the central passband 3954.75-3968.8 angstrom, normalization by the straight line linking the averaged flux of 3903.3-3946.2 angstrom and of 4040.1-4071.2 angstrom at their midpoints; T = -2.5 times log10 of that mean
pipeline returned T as 0.32 mag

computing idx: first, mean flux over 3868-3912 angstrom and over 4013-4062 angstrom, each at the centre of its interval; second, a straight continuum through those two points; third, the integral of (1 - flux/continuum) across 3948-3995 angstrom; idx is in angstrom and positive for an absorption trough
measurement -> 9.34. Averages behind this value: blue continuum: 6.08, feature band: 6.04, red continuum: 8.7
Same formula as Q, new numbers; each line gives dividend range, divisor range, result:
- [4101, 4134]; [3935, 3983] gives 1.34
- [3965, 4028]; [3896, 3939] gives 1.19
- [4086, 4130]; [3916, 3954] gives 1.23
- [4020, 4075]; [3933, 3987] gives 1.54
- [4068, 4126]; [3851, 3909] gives 1.24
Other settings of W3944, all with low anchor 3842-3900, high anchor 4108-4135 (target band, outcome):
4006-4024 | -4.2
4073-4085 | -1.1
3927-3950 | 3.9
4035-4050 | -2.6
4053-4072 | -2.5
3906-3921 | -1.3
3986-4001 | -2.1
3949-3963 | 0.3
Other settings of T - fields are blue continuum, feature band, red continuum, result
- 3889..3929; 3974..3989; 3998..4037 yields 0.19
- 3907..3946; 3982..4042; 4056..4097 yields -0.16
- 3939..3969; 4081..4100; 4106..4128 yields -0.03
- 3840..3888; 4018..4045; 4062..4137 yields -0.20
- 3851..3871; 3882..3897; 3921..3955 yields 0.22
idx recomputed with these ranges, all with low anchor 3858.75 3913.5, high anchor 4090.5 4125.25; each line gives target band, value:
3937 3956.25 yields -0.55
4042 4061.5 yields -4.69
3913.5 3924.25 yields -1.03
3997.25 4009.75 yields -3.06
